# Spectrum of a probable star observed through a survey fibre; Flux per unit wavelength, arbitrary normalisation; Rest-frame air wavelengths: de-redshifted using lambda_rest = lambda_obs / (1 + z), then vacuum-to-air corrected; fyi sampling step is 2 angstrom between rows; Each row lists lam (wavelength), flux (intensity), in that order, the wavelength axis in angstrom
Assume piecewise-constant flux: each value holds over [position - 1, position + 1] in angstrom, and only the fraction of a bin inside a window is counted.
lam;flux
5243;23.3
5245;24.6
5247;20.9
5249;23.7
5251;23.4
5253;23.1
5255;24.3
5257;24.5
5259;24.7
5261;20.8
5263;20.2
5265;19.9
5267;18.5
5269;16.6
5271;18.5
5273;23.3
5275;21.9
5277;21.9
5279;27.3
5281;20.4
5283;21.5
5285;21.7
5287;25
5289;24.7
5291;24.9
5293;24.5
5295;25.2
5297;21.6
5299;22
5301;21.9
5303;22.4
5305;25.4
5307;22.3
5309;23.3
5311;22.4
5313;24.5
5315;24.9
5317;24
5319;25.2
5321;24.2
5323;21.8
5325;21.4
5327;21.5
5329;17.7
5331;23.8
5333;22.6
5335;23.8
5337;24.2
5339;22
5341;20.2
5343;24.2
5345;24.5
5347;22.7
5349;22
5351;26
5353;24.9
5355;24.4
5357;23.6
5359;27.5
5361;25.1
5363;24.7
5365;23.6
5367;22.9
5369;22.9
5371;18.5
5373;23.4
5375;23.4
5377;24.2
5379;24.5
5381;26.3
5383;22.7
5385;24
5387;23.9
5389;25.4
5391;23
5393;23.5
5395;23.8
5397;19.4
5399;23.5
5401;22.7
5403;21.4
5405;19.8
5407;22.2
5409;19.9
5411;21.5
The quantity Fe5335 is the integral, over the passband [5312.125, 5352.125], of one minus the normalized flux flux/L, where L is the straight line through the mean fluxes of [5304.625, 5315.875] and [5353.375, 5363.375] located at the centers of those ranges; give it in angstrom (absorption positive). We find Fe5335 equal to 2.1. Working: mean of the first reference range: 23.7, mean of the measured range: 23.1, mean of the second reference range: 25.1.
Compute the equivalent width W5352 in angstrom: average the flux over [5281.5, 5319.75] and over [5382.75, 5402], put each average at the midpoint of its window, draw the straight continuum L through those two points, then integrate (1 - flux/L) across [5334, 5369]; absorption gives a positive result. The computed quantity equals -0.8 angstrom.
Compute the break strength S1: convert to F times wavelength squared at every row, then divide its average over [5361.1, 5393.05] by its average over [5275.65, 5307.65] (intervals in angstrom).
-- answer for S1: 1.0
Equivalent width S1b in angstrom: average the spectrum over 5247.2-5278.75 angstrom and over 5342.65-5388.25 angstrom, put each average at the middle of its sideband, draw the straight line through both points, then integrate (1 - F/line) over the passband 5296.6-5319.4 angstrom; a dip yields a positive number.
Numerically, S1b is -0.6 angstrom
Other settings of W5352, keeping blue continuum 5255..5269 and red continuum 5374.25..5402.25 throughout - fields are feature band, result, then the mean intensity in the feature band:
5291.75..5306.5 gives -0.88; 23.3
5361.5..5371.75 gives 0.19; 22.7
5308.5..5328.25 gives -0.83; 23.2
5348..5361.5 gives -1.06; 24.8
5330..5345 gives -0.28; 23.1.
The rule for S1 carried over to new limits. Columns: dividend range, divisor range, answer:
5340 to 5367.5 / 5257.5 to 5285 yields 1.17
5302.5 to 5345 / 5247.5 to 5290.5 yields 1.06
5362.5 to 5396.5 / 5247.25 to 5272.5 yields 1.14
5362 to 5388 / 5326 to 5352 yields 1.05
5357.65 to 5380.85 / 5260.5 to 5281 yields 1.18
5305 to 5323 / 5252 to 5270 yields 1.14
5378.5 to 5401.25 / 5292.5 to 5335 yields 1.05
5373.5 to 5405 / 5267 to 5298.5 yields 1.08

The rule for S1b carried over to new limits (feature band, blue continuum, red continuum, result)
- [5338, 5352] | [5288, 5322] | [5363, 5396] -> 0.3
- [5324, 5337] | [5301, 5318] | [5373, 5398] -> 0.9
